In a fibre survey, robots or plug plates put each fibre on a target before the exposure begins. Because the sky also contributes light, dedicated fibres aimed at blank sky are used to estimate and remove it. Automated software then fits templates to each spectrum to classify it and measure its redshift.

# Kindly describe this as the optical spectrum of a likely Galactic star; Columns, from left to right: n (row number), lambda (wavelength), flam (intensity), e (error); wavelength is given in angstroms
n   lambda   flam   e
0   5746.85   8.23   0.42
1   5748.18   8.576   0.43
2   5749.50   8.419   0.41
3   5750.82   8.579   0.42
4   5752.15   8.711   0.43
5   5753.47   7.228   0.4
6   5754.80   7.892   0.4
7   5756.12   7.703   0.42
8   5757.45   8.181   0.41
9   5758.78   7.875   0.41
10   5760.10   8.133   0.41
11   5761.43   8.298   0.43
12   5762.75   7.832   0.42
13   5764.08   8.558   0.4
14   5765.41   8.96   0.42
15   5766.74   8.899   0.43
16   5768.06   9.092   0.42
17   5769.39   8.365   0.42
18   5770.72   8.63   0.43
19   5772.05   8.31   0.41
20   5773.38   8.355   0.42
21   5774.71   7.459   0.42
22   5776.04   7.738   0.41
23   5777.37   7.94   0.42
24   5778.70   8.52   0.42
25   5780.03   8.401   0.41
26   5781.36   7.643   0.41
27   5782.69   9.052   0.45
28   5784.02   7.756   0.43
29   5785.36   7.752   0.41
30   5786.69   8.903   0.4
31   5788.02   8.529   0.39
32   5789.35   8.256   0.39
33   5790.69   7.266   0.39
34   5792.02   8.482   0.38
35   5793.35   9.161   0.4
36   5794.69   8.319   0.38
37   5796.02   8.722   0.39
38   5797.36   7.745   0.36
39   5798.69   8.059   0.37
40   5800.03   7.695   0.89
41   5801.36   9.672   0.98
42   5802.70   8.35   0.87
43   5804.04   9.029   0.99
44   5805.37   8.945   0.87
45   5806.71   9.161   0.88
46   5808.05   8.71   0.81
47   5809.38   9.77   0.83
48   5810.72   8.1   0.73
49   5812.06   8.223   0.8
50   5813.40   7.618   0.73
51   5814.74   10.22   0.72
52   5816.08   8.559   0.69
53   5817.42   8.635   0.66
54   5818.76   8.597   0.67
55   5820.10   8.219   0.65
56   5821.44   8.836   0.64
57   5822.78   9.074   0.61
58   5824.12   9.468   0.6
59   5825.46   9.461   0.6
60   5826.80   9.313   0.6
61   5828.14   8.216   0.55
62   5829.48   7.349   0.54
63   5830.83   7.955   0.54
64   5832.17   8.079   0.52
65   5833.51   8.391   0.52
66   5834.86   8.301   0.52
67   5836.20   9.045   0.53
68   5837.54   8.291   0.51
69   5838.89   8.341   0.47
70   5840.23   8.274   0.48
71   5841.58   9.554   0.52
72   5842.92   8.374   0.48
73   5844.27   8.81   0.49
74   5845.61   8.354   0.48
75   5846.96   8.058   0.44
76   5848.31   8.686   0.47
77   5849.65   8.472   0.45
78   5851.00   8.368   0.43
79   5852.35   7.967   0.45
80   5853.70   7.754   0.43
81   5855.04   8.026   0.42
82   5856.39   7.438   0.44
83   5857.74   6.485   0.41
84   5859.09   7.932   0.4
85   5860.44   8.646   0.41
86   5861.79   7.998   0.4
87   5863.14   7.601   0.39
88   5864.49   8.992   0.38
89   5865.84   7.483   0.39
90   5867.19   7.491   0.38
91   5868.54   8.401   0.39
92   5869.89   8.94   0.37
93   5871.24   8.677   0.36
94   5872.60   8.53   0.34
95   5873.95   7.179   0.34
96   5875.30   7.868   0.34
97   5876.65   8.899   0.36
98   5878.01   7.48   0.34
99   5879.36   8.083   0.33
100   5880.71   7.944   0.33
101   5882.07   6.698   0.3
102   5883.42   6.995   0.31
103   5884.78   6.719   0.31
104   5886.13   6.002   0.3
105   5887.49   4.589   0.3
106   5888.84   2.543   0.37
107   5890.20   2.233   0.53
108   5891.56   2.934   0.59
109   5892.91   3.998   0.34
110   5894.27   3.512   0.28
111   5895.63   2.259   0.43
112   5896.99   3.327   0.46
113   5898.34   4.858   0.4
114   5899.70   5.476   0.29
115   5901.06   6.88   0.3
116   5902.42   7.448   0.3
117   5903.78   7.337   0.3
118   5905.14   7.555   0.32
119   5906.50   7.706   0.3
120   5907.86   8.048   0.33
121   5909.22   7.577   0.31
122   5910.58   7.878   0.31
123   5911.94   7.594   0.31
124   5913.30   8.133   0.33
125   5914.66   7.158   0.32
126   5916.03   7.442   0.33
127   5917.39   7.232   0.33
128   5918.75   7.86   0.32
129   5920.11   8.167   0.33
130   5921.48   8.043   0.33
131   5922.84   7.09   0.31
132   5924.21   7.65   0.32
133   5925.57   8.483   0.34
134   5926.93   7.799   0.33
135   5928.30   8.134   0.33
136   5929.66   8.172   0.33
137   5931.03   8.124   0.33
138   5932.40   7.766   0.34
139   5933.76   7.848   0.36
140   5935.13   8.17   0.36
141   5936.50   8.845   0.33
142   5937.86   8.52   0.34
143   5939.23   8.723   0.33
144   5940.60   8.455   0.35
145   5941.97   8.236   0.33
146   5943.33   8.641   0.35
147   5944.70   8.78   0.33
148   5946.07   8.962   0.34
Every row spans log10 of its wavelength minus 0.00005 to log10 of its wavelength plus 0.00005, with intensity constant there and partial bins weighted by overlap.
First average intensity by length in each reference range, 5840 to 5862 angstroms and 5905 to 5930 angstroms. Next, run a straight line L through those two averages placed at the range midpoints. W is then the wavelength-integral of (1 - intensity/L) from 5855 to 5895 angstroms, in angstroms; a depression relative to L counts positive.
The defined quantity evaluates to 5.98 angstroms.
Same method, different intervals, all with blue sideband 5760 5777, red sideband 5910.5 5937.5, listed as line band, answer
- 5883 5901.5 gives 8.3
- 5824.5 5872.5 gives -1.0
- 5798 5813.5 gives -0.8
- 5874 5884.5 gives 0.5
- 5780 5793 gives 0.1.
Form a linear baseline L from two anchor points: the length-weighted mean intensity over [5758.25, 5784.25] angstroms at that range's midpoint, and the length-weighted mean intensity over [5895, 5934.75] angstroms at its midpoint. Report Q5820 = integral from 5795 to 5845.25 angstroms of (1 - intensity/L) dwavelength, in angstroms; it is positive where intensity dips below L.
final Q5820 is -4.35 angstroms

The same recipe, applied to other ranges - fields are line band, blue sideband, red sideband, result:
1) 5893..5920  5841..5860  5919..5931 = 4.8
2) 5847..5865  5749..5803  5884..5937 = -1.8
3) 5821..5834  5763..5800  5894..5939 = -1.1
